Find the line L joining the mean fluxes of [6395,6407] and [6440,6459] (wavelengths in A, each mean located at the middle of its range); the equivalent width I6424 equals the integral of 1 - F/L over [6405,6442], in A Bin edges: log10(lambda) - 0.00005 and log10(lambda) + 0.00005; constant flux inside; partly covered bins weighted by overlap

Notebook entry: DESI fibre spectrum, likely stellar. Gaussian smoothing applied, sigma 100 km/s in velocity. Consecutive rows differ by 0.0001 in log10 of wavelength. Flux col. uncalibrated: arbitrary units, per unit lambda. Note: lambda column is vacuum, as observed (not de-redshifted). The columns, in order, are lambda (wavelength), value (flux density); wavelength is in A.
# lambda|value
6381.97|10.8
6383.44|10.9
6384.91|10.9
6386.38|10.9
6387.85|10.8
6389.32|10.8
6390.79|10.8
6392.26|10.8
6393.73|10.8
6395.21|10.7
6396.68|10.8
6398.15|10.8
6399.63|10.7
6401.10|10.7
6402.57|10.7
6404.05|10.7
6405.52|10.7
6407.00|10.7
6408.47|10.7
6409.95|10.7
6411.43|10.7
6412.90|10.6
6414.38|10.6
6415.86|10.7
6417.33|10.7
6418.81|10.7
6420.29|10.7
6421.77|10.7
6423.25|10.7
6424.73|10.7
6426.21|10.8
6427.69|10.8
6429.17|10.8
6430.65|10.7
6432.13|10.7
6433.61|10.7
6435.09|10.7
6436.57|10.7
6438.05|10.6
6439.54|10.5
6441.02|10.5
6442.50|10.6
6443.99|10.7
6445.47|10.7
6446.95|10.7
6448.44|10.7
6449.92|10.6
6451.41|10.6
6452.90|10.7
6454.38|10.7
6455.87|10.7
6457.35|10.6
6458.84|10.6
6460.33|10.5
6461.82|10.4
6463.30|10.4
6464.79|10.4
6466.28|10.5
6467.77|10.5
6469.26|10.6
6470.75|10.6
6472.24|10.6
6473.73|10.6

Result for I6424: 0.02 A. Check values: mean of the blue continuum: 10.7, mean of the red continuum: 10.6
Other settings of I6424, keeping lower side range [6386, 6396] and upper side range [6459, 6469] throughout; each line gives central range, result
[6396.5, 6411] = 0.0 A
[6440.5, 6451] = -0.1 A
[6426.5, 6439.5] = -0.1 A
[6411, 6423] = 0.0 A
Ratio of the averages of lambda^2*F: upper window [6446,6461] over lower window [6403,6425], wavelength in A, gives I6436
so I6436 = 1.0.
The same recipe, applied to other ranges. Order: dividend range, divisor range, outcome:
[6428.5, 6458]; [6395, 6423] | 1.01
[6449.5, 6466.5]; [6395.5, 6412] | 1.00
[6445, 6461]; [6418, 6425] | 1.01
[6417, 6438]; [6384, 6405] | 1.00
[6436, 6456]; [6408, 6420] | 1.01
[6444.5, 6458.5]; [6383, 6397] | 1.01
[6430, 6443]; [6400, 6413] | 1.00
